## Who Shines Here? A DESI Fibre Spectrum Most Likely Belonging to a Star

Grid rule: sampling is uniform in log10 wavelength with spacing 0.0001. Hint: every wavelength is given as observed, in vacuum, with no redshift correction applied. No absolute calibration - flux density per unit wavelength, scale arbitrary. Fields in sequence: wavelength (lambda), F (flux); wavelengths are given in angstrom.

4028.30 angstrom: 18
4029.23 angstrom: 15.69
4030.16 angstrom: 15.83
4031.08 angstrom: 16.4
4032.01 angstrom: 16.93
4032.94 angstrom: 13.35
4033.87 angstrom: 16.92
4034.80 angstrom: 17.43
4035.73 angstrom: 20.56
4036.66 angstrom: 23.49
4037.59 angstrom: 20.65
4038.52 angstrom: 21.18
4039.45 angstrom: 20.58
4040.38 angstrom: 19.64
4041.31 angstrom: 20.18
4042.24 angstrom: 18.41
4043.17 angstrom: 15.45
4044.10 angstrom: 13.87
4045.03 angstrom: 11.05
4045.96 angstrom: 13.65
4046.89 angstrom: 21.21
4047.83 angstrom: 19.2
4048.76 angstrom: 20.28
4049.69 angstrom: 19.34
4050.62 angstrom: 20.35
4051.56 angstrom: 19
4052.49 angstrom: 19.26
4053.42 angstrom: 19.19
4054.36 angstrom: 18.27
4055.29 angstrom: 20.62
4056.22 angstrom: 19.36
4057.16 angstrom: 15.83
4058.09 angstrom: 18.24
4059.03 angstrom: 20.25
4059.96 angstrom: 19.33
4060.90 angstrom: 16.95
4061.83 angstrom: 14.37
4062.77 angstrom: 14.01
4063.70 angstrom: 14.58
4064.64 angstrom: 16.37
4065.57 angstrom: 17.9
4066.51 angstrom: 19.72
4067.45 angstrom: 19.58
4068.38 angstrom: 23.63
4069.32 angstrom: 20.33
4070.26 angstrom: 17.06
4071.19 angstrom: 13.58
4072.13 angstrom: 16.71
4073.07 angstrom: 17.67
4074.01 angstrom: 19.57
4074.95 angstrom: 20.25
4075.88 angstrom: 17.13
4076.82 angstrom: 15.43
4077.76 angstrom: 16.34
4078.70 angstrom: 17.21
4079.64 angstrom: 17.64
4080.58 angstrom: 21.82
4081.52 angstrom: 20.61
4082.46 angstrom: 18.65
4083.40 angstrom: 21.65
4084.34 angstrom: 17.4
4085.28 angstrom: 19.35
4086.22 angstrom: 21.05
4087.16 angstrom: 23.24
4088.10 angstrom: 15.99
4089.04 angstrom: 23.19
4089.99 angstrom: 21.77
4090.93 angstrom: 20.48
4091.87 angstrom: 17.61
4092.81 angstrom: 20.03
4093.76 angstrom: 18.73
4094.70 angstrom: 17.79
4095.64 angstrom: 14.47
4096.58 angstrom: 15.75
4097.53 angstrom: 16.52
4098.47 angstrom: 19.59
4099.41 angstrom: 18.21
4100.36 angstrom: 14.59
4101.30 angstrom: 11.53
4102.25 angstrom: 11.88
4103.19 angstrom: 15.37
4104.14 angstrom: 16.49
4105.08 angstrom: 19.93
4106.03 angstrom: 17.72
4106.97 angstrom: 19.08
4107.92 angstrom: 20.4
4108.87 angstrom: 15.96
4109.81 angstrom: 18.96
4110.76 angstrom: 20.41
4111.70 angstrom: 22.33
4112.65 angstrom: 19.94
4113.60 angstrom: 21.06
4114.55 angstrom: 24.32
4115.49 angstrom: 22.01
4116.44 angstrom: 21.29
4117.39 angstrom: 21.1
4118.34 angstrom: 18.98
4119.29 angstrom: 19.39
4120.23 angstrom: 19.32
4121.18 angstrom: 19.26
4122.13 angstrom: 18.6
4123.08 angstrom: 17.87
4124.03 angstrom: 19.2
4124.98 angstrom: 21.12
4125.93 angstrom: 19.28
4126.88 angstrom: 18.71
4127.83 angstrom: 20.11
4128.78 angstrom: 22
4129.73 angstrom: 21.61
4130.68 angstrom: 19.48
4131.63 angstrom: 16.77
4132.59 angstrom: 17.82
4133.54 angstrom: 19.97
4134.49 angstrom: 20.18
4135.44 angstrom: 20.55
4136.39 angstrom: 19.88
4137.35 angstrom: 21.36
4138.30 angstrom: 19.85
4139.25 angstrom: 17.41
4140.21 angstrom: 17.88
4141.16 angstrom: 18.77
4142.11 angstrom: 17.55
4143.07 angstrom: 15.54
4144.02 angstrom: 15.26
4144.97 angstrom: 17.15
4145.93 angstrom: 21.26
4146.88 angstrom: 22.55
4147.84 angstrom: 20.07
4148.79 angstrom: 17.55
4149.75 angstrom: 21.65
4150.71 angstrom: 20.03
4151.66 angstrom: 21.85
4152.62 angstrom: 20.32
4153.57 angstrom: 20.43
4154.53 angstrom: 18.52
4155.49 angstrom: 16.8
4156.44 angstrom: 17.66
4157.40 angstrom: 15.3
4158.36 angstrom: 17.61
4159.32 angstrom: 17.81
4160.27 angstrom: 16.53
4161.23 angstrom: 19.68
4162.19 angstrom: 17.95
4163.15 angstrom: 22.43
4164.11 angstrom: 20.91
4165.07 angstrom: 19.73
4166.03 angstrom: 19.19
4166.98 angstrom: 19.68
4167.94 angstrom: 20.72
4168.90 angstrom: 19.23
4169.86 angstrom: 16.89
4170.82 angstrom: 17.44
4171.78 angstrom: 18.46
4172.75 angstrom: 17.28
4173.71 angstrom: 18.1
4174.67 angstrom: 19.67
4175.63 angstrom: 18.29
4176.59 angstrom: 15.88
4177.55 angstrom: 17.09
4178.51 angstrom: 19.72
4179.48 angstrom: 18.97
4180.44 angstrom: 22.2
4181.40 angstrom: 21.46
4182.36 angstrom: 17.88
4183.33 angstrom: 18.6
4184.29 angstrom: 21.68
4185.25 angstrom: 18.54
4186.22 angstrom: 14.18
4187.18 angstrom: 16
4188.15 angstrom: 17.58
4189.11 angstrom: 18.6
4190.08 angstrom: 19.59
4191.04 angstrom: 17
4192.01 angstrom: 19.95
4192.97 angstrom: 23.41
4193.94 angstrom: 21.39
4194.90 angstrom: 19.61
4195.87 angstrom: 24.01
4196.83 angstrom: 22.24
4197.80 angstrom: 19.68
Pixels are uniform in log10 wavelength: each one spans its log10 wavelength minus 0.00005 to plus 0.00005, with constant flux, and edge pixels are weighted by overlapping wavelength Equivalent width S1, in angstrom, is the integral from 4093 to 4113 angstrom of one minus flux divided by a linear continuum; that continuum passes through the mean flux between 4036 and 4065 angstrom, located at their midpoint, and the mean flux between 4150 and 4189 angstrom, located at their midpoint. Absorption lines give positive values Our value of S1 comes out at 1.1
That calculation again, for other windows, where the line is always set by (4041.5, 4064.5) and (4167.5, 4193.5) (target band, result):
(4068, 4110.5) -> -0.7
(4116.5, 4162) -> -1.9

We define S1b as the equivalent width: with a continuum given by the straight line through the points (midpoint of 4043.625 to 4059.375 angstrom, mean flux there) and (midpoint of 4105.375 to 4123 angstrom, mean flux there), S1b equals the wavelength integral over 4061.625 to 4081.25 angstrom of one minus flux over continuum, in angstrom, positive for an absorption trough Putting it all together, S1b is 1.0 angstrom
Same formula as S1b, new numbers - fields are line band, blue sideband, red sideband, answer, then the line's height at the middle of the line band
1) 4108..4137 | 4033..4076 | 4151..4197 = -1.9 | 18.7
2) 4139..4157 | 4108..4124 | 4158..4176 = 0.4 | 19.3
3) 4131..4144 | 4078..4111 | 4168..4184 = -0.1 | 18.5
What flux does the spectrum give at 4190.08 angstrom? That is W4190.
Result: 19.59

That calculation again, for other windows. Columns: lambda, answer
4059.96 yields 19.33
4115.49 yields 22.01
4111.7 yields 22.33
